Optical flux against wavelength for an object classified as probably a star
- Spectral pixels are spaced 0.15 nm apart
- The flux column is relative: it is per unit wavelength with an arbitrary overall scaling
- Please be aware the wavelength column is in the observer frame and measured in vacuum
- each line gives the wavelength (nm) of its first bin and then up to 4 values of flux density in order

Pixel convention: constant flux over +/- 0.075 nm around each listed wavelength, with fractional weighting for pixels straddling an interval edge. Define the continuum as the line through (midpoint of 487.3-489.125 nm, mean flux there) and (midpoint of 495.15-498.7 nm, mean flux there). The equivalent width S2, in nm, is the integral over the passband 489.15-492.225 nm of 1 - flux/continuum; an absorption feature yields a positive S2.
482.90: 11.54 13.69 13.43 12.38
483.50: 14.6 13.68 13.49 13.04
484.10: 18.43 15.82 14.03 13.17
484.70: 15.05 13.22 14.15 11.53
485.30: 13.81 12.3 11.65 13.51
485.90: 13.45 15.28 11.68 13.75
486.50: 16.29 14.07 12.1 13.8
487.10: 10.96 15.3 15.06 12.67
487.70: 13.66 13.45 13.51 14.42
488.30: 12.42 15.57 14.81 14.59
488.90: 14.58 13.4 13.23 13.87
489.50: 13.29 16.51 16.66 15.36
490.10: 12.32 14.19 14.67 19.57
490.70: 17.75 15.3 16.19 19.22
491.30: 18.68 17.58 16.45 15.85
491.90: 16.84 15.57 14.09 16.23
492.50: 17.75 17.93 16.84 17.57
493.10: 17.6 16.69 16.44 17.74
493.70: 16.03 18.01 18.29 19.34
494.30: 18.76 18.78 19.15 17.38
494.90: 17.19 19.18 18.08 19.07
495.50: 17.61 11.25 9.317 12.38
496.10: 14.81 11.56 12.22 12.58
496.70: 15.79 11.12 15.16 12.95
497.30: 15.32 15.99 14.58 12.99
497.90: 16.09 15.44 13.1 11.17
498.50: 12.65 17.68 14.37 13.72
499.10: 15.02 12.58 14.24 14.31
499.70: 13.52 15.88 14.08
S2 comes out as -0.41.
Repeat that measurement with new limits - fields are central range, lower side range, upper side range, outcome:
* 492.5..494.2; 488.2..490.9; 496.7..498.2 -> -0.33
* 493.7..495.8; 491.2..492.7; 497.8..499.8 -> -0.24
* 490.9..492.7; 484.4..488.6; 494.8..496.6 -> -0.33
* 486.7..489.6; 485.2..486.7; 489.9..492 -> 0.21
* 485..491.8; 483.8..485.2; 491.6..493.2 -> 0.41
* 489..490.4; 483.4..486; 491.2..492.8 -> 0.13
